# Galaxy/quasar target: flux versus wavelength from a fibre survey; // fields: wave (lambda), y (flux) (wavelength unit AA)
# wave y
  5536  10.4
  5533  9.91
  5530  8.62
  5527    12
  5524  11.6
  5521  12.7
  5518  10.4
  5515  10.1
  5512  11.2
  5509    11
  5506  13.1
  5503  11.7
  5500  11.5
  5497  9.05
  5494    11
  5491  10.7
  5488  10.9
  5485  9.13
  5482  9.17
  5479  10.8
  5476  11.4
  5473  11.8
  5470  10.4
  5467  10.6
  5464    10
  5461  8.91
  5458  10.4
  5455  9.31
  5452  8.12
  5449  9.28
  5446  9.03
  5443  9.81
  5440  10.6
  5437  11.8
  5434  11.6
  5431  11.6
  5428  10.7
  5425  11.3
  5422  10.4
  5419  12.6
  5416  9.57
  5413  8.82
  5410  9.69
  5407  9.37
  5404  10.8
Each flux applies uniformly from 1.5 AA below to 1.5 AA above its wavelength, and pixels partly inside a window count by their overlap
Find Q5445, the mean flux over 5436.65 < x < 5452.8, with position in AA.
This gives 9.7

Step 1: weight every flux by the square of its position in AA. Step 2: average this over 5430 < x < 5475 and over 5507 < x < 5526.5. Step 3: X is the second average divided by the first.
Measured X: 1.13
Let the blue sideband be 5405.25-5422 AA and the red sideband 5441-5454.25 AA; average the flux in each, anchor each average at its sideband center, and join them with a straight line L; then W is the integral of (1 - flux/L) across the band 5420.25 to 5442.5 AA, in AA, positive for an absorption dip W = -3.56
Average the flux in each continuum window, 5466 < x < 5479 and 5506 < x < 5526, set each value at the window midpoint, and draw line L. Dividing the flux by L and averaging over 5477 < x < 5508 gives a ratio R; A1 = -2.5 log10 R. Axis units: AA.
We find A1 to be 0.05 mag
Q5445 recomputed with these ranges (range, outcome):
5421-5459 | 10.3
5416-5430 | 11.1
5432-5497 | 10.2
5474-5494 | 10.4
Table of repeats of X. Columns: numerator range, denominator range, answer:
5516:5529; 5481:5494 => 1.15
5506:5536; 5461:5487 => 1.08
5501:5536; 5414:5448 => 1.06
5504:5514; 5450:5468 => 1.25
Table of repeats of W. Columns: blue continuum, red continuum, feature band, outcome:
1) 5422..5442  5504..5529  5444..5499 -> 6.3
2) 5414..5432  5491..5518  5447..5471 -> 3.0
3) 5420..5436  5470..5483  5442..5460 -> 2.8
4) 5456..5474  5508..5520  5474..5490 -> 0.2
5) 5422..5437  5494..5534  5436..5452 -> 1.9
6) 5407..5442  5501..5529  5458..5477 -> 1.0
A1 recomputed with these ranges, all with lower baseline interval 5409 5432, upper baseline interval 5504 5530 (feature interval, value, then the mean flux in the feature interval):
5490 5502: 0.06 mag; 10.6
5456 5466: 0.12 mag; 9.79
